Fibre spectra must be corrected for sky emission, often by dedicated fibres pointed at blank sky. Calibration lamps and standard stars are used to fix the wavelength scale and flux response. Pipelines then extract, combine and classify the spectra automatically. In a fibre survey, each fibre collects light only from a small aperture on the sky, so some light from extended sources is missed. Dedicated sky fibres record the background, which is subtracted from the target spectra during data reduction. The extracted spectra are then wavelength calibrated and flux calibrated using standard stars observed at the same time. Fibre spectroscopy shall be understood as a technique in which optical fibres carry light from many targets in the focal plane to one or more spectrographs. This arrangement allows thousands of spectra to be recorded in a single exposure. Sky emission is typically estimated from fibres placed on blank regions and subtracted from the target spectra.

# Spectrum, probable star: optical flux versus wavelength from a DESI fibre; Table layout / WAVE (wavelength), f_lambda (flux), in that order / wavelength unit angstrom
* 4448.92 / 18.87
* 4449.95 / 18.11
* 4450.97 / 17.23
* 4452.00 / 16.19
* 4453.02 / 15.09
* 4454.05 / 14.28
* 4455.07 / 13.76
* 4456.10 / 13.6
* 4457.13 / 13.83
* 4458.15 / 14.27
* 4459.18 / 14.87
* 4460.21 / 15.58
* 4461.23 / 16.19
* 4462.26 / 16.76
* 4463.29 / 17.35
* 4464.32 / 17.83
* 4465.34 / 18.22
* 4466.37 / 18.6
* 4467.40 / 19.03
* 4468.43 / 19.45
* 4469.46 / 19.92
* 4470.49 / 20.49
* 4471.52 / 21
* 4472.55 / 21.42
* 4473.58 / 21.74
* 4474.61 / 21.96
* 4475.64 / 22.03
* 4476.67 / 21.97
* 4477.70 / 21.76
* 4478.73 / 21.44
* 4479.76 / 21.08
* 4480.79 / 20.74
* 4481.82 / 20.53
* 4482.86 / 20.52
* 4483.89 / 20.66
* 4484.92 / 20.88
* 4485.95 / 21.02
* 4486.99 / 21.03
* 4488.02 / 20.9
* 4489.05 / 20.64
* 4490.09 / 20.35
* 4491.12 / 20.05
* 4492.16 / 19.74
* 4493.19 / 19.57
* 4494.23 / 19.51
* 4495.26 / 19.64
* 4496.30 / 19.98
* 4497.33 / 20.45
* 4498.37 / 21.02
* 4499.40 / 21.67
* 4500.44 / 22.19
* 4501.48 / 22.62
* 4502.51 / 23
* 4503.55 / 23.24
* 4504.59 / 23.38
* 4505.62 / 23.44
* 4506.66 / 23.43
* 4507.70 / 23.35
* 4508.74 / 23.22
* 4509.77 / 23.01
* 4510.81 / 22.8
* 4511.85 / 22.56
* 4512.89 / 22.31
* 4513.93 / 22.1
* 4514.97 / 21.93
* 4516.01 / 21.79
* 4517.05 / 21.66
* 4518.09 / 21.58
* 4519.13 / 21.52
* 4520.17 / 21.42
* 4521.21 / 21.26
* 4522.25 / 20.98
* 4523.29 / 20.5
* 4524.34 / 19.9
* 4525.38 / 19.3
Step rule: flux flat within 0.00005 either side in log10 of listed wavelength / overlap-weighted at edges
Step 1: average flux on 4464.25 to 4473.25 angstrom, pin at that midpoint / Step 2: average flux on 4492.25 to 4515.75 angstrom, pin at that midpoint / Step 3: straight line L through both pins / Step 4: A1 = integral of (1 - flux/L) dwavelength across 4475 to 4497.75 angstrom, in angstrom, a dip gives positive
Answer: 0.16 angstrom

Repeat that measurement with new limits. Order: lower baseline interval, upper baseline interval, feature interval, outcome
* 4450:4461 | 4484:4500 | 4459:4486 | -3.38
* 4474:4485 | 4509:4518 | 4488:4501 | 0.77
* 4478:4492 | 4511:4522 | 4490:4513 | -0.50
